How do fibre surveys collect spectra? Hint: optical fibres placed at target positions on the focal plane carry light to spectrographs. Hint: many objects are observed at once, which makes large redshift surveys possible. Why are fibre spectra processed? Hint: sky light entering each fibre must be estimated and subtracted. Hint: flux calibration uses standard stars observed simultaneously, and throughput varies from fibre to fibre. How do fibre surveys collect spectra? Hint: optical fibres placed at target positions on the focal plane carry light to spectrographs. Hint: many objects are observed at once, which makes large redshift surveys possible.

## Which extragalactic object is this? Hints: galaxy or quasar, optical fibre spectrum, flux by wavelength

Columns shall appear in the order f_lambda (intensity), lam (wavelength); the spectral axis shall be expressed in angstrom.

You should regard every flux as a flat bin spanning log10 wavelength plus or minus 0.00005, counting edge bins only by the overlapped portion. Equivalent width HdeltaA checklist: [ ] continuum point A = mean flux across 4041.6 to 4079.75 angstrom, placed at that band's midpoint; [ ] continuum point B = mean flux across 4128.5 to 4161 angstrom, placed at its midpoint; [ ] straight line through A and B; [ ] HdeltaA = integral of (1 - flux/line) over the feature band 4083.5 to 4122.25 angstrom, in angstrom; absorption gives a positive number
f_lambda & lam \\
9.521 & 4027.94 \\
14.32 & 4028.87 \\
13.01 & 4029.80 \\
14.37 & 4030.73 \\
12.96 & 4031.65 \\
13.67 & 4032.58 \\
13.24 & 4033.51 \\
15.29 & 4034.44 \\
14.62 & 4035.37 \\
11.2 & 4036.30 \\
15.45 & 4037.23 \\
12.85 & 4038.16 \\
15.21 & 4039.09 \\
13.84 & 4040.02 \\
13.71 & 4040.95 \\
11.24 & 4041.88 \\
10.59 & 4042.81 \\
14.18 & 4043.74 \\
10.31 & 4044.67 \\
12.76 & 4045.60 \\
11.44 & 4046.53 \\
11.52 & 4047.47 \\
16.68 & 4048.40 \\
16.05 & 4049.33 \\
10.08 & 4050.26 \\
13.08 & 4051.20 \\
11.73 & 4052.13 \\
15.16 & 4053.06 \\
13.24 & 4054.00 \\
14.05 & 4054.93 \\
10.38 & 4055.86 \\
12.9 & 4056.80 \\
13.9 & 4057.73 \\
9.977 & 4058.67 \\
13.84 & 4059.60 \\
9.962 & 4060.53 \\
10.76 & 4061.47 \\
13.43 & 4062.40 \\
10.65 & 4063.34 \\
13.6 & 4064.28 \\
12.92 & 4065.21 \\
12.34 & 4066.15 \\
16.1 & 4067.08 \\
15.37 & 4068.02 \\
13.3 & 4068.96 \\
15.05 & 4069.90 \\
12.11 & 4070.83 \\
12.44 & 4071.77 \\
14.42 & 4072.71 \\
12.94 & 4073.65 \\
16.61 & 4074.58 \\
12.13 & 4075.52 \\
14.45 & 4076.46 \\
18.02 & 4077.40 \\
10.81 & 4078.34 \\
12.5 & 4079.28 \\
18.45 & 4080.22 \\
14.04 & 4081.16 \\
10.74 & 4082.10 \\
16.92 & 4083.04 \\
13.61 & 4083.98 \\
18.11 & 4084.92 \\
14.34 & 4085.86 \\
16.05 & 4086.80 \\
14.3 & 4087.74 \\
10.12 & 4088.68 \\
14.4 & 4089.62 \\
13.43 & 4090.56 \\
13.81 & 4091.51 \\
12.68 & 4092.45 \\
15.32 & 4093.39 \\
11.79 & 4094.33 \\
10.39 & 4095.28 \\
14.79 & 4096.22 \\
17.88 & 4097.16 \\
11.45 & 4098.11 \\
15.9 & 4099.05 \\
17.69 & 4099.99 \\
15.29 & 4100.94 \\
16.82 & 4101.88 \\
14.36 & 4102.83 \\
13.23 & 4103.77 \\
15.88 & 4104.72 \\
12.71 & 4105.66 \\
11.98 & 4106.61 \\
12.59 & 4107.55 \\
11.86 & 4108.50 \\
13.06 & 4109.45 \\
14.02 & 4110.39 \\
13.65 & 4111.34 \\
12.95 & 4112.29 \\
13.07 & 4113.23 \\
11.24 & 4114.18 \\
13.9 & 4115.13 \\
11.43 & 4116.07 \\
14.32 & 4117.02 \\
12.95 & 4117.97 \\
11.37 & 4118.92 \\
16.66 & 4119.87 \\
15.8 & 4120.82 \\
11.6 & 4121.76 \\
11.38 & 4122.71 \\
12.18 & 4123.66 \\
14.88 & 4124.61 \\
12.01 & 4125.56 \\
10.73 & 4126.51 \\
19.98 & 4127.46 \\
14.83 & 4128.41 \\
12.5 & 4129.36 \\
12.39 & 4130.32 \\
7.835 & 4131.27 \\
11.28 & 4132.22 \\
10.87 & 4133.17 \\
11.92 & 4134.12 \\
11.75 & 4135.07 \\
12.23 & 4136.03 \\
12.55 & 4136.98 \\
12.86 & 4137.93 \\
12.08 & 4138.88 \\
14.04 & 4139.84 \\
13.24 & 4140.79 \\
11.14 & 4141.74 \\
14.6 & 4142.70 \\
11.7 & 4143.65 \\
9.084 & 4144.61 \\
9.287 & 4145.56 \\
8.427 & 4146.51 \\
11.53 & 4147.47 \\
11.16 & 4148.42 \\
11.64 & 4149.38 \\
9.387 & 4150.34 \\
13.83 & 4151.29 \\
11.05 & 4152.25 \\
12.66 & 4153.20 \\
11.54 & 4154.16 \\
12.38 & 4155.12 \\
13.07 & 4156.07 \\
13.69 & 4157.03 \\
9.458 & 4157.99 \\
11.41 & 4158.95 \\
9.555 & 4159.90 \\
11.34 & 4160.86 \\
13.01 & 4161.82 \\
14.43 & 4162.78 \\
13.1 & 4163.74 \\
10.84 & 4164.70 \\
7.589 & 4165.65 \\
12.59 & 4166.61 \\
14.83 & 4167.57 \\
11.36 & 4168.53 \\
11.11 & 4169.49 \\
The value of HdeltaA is -4.8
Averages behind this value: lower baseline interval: 13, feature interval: 13.8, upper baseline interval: 11.6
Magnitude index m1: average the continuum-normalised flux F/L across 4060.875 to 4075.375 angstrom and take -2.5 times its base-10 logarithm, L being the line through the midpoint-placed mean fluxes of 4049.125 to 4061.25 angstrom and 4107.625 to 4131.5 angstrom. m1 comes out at -0.06 mag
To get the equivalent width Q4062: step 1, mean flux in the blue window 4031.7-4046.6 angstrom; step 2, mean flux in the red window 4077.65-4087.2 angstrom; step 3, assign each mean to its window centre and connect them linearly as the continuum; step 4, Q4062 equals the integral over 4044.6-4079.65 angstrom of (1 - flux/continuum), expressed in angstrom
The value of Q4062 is 2.1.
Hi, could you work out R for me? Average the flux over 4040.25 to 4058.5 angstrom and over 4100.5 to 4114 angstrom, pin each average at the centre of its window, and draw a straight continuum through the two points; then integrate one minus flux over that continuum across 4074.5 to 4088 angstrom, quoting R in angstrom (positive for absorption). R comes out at -1.5 angstrom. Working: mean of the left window 12.8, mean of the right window 13.6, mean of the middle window 14.7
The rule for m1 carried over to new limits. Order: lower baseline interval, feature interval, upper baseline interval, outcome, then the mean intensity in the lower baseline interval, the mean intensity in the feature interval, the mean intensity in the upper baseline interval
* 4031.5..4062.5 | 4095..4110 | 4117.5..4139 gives -0.11 mag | 12.9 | 14.2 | 12.7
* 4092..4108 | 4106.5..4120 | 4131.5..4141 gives 0.04 mag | 14.2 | 12.9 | 12.1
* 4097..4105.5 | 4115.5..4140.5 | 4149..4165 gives 0.07 mag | 15.2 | 12.8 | 11.9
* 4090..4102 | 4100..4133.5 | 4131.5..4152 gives -0.01 mag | 14.3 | 13.3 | 11.6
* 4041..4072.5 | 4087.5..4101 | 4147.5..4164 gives -0.12 mag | 12.8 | 13.9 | 11.9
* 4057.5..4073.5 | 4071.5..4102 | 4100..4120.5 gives -0.08 mag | 12.9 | 14.3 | 13.6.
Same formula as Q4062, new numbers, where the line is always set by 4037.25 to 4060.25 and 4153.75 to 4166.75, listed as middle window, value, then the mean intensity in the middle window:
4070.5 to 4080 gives -0.9 angstrom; 13.8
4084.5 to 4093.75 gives -1.3 angstrom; 14.2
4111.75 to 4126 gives -1.1 angstrom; 13.1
